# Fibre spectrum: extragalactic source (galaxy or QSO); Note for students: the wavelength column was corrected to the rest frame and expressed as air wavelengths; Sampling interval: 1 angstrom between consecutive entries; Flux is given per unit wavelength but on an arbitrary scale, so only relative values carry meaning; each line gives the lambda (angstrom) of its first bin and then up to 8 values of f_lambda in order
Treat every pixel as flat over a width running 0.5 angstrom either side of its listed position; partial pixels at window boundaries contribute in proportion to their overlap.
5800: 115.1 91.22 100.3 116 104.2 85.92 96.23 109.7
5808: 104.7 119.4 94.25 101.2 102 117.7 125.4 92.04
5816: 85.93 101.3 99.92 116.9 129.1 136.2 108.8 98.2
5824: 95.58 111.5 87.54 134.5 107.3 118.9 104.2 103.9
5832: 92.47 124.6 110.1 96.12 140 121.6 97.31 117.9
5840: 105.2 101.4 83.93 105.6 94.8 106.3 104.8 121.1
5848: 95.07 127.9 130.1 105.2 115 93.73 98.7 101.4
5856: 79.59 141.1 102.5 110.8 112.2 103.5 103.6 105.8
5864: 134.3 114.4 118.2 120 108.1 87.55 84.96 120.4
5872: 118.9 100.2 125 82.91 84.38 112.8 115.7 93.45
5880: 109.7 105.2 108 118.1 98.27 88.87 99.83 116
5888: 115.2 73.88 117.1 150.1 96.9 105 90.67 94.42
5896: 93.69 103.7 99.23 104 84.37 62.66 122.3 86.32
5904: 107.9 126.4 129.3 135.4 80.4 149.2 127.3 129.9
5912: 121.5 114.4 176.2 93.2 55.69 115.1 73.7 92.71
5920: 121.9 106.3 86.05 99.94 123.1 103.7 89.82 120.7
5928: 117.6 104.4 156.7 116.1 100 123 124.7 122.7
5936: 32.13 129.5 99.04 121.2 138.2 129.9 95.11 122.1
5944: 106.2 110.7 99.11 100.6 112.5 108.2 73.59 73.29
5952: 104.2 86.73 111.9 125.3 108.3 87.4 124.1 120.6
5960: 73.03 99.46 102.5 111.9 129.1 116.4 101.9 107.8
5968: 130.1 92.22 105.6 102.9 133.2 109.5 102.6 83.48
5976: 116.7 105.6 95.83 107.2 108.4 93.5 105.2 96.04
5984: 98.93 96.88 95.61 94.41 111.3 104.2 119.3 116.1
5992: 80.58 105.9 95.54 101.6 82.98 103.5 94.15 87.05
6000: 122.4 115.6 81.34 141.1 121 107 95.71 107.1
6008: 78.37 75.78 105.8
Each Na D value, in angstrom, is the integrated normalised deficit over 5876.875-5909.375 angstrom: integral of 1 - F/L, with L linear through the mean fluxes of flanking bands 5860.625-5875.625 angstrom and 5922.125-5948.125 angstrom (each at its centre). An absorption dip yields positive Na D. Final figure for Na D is 1.1 angstrom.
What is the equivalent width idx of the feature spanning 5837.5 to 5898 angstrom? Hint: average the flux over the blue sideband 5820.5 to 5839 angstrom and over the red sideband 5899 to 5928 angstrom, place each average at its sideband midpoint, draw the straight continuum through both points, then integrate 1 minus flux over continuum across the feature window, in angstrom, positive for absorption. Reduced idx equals 2.0 angstrom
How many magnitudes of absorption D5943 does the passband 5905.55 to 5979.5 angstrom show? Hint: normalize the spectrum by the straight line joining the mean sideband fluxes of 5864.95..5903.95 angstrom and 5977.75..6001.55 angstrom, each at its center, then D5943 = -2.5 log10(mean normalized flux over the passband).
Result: -0.07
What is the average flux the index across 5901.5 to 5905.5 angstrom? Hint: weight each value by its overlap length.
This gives 111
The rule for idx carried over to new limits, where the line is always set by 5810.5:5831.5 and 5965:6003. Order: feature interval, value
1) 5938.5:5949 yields -0.9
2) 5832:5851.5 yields -0.3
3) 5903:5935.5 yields -2.5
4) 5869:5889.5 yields 0.7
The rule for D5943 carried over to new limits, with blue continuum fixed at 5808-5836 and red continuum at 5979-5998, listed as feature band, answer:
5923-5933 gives -0.11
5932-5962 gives -0.03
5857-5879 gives -0.02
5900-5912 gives -0.09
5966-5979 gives -0.06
